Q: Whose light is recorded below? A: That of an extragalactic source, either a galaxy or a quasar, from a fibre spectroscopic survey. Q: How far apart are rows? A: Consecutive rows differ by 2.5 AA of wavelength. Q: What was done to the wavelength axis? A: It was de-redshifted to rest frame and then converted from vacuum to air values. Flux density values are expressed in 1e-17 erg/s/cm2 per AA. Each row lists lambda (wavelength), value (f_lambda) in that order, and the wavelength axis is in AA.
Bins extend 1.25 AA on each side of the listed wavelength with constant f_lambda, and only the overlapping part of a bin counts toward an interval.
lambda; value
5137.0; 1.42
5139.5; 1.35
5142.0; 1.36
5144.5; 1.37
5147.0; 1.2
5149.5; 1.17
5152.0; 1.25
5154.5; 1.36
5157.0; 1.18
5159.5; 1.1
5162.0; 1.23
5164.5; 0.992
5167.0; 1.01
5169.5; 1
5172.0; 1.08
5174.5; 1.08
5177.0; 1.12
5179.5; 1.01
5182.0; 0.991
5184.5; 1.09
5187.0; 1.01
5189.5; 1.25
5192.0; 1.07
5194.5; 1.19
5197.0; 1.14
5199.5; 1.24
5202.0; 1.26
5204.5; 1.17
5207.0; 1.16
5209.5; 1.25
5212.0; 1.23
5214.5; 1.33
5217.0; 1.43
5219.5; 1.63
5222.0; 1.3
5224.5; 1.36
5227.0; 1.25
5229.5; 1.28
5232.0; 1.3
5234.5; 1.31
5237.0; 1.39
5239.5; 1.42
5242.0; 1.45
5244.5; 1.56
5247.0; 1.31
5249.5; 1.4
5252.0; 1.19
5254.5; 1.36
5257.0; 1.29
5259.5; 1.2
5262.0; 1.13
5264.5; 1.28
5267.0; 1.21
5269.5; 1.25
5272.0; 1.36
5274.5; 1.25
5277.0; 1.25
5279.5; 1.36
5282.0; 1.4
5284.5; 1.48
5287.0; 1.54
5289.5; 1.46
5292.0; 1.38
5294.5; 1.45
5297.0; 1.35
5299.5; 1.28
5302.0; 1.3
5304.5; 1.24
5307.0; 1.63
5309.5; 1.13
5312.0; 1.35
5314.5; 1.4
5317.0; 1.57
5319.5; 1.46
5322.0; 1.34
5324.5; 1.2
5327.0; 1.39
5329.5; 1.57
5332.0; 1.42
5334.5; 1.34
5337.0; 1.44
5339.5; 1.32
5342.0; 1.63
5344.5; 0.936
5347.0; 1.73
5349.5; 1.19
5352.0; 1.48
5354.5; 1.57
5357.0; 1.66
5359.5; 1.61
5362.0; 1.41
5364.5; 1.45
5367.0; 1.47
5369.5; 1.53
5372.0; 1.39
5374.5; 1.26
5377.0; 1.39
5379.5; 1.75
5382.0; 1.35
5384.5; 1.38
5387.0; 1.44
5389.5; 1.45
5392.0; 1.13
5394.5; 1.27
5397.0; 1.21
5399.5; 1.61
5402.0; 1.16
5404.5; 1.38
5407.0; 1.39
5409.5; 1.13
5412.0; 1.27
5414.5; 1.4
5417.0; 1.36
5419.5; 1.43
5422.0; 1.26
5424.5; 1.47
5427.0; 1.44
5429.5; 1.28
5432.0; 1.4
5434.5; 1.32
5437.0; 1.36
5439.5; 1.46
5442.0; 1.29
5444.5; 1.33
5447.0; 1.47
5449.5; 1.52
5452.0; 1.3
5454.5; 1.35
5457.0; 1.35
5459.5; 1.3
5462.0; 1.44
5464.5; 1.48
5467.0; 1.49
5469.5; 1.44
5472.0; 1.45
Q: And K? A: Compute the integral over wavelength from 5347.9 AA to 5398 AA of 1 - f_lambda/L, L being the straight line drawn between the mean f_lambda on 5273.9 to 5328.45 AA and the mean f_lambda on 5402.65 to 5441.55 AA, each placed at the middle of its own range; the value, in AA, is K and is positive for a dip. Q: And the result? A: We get -2.2 AA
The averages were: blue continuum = 1.38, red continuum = 1.35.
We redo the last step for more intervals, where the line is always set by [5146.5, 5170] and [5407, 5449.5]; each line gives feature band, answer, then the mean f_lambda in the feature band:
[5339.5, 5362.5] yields -2.85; 1.46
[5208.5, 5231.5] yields -2.68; 1.34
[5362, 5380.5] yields -1.95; 1.46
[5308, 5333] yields -2.11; 1.39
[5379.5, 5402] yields -0.59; 1.37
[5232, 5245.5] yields -2.19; 1.41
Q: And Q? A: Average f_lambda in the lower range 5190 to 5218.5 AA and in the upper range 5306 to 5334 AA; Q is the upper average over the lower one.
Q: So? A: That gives 1.1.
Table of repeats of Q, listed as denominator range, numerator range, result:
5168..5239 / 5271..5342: 1.14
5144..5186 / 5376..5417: 1.20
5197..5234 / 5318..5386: 1.11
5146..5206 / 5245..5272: 1.13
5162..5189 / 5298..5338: 1.31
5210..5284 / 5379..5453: 1.03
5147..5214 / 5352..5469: 1.22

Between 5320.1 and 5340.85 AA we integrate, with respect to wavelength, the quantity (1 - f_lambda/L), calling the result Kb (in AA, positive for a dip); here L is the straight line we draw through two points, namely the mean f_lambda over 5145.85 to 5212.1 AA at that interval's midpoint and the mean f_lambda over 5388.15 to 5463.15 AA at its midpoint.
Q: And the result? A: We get -1.82 AA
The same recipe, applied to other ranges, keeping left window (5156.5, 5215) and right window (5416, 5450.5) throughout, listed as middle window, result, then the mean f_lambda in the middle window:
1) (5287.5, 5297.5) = -1.49 AA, 1.42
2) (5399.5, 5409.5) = 0.22 AA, 1.32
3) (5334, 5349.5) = -1.15 AA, 1.39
